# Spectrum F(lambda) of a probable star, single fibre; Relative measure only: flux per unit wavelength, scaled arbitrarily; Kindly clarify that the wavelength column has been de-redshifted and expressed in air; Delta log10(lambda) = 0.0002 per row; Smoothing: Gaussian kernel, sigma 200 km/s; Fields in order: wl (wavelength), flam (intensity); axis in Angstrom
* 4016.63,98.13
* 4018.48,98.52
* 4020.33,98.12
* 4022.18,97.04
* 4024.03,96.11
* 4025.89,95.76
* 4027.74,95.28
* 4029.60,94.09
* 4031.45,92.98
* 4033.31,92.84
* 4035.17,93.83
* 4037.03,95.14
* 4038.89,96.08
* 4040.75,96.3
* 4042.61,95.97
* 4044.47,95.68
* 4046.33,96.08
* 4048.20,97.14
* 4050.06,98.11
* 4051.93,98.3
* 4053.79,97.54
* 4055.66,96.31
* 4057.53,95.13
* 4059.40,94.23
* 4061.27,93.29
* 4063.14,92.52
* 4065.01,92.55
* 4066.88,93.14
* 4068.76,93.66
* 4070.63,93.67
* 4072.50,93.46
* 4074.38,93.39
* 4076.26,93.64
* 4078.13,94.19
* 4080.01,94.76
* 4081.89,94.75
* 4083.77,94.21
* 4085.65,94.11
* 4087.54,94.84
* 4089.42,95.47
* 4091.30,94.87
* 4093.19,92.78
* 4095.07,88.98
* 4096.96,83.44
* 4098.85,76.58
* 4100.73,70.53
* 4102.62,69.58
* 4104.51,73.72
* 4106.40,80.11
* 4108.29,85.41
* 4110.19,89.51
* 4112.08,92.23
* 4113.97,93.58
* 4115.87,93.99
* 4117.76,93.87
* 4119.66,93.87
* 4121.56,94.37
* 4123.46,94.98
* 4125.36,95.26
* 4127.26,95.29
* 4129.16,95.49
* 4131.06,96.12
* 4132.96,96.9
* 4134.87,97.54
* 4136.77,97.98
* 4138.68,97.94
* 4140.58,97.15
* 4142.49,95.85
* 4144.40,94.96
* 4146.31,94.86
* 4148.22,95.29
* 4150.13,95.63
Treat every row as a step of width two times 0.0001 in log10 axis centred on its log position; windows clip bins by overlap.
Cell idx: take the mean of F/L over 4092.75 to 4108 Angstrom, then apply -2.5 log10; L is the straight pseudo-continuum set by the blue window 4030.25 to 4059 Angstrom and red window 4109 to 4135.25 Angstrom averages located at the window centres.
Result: 0.193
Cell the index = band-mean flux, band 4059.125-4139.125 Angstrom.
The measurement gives 91.4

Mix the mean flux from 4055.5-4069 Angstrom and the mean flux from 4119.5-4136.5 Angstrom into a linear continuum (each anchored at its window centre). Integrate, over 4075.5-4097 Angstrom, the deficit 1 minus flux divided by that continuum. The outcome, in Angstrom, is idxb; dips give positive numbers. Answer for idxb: 0.2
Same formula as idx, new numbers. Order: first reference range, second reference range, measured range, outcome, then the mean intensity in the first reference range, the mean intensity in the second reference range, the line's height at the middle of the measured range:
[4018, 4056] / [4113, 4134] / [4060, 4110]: 0.07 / 96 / 94.9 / 95.4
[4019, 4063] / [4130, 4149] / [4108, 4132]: 0.03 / 95.7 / 96.5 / 96.3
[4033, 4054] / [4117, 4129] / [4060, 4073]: 0.03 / 96.1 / 94.6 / 95.7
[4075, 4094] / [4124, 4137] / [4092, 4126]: 0.10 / 94.3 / 96.3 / 95.4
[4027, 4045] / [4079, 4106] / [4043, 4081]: -0.04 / 94.8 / 86.9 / 91.2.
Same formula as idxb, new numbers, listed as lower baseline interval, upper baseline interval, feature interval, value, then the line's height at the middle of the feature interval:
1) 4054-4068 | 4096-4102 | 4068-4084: -1.3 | 87.1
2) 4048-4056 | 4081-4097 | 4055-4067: 0.3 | 96.5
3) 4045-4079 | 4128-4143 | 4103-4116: 1.4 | 96.2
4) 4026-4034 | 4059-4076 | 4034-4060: -0.7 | 93.7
